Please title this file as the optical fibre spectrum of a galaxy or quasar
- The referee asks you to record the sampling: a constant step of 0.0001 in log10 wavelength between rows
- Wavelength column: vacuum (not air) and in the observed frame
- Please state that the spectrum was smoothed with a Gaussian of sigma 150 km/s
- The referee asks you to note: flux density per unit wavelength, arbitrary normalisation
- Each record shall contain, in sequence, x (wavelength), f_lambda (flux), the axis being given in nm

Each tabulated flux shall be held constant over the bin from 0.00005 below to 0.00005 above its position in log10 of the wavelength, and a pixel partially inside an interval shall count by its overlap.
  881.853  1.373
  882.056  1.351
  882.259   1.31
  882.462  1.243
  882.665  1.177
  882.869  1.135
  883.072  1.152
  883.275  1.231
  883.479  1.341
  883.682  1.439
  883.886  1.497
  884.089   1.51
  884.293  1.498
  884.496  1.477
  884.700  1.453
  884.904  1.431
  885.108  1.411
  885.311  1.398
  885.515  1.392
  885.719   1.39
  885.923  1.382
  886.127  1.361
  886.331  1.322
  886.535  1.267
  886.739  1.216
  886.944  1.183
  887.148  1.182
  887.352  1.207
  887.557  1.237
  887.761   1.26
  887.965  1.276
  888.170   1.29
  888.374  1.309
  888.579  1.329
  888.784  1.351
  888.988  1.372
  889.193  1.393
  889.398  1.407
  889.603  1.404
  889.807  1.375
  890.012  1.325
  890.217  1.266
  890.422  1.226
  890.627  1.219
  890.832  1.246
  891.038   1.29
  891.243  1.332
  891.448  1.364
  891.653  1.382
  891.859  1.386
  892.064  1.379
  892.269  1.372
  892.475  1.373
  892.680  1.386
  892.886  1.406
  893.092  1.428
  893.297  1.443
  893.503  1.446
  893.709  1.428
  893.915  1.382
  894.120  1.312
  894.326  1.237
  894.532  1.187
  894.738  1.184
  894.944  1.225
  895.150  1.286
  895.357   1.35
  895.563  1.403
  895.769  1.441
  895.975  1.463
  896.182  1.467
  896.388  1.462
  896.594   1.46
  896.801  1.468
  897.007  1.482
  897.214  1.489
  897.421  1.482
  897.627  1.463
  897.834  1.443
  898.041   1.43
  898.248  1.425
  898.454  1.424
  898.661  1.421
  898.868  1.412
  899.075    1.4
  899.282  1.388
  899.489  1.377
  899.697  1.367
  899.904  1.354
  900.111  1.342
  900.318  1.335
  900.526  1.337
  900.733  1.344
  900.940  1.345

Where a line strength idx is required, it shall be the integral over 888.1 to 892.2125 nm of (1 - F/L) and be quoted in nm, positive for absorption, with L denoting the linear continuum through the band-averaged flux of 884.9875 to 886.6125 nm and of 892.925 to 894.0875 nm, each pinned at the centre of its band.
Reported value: 0.19 nm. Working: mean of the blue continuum 1.37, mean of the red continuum 1.42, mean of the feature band 1.33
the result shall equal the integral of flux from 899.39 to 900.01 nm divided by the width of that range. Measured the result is 1.36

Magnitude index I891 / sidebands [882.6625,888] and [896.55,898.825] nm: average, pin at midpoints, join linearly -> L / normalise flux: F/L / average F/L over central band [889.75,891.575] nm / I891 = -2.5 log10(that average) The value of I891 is 0.07 mag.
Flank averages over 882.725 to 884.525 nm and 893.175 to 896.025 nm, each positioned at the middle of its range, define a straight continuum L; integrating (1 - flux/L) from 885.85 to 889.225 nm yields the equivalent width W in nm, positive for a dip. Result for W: 0.157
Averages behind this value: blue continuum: 1.36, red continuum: 1.34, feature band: 1.29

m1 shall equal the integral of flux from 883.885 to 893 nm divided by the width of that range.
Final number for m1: 1.34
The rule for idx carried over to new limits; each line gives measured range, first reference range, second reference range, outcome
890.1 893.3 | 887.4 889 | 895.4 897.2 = 0.06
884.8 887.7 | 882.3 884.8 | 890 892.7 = 0.06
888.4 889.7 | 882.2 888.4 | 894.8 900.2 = -0.02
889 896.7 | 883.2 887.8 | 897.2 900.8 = 0.13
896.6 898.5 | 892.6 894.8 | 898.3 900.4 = -0.12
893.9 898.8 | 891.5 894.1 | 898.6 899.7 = 0.02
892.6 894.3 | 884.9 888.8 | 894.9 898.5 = -0.01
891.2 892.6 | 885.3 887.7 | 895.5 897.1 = 0.01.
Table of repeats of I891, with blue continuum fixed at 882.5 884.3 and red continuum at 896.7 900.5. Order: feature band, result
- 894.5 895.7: 0.09 mag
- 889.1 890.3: 0.00 mag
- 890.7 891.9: 0.03 mag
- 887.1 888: 0.09 mag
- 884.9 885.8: -0.06 mag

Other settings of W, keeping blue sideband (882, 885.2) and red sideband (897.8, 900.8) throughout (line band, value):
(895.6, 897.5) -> -0.12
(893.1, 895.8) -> 0.08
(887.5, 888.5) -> 0.06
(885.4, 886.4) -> -0.01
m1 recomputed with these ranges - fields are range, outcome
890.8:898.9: 1.39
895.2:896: 1.4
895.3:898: 1.45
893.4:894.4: 1.36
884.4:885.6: 1.43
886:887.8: 1.25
